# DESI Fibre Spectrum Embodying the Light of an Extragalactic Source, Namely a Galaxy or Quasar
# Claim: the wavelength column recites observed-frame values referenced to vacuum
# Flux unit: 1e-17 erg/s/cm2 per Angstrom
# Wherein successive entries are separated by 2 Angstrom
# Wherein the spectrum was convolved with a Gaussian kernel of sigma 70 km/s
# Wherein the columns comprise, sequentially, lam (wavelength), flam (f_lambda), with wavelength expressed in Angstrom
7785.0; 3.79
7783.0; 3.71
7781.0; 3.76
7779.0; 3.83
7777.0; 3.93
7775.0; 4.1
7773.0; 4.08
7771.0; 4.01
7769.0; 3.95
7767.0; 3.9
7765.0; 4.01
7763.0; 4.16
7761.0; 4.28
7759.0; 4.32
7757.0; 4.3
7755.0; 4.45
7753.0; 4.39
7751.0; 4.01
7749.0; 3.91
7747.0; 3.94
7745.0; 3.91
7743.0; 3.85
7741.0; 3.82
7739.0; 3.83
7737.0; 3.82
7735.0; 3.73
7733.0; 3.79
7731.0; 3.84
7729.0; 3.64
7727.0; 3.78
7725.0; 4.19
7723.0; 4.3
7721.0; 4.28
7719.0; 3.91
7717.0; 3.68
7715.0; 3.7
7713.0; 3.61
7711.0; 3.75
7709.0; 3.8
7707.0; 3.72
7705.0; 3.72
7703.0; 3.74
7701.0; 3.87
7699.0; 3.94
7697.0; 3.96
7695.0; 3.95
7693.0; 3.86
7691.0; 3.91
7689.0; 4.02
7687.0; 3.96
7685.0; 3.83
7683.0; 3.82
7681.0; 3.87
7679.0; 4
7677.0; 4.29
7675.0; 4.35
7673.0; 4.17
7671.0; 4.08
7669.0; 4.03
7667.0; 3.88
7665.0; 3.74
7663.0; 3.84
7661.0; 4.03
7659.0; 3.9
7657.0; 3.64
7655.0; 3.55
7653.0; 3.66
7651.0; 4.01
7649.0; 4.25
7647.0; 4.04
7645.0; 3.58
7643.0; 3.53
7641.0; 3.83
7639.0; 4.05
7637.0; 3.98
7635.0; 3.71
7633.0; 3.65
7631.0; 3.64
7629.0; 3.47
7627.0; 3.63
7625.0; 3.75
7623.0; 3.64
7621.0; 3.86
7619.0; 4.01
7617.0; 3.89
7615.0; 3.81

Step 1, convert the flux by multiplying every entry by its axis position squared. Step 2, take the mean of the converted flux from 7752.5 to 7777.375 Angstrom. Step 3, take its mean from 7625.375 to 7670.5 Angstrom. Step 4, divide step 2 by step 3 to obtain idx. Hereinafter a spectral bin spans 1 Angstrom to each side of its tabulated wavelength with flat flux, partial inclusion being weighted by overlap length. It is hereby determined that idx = 1.12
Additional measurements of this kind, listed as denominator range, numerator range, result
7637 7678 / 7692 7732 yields 1.00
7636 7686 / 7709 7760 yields 1.03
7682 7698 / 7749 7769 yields 1.09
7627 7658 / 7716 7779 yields 1.09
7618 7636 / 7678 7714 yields 1.06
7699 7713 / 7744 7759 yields 1.11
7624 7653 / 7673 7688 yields 1.07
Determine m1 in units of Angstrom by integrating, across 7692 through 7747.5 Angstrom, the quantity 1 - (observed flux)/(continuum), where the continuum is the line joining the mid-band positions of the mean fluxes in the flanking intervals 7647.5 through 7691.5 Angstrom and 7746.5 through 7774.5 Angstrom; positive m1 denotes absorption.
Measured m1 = 2.6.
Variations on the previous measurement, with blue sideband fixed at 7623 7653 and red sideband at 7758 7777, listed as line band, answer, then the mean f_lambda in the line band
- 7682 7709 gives 0.3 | 3.87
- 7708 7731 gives 0.6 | 3.87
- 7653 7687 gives -0.6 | 3.93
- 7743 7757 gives -0.2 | 4.1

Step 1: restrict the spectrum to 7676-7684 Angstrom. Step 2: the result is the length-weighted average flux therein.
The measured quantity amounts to 4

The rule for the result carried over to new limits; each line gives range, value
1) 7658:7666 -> 3.88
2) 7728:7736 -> 3.75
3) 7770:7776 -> 4.06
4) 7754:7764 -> 4.3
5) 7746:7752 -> 3.95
